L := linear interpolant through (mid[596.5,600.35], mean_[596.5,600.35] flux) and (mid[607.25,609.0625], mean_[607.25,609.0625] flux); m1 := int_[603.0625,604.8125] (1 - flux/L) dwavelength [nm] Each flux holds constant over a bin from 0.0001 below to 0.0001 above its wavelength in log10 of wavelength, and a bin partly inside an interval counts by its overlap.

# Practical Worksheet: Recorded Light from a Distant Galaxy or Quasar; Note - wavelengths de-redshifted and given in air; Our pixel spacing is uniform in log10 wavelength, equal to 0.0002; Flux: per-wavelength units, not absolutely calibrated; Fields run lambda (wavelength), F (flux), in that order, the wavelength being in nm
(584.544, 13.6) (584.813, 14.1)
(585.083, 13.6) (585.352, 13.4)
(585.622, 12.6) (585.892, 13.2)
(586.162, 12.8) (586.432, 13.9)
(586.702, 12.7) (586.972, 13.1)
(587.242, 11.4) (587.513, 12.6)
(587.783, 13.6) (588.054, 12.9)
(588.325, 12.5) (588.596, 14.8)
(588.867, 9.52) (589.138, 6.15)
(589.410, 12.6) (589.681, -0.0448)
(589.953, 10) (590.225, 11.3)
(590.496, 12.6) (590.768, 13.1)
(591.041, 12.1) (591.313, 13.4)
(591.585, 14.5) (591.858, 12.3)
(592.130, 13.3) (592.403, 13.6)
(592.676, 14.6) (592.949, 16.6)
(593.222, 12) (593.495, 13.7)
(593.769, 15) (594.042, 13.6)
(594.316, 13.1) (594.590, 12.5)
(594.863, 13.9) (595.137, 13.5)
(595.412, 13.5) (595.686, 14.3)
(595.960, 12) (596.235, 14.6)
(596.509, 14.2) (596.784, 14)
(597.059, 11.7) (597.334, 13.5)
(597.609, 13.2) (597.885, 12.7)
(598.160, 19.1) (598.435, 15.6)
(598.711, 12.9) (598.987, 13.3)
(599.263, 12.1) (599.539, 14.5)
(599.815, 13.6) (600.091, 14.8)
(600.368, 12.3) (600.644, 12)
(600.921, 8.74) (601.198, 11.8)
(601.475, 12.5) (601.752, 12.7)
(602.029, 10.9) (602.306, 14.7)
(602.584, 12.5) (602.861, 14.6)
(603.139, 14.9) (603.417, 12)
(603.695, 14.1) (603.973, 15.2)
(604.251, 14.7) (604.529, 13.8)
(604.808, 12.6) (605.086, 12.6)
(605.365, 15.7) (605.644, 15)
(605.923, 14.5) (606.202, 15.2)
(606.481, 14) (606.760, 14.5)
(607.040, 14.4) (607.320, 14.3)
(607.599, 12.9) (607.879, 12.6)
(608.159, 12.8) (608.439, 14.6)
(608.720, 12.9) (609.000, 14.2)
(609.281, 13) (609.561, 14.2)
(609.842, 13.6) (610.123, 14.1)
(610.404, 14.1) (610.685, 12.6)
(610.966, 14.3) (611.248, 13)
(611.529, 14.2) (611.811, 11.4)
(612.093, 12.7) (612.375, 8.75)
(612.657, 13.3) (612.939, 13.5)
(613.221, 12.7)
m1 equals -0.04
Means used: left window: 13.9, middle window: 14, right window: 13.4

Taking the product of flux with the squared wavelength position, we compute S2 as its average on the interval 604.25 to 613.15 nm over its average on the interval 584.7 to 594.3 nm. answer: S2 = 1.2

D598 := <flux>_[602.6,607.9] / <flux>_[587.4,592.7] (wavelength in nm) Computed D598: 1.2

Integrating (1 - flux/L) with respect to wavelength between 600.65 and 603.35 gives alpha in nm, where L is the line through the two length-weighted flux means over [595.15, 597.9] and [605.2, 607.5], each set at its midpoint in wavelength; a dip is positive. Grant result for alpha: 0.30 nm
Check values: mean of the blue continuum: 13.4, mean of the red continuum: 14.6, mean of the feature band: 12.5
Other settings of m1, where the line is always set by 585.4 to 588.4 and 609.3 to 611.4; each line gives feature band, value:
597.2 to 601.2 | -0.03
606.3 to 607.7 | -0.06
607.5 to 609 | 0.04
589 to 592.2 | 0.52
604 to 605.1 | -0.02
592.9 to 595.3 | -0.10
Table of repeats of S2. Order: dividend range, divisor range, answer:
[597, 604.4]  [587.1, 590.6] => 1.30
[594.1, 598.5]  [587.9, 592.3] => 1.24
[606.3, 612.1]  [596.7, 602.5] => 1.07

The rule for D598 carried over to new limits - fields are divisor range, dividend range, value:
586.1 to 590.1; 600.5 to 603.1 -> 1.10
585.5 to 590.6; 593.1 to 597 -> 1.18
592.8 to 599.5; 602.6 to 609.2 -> 1.01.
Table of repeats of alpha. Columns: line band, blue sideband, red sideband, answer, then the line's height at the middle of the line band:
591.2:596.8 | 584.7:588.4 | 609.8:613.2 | -0.31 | 13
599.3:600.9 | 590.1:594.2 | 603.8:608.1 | 0.09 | 13.8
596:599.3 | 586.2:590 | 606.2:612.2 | -0.44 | 12.3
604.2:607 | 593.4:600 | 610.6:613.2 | -0.24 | 13.1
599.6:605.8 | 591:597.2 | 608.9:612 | 0.12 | 13.5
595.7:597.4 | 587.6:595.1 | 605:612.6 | -0.09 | 12.7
